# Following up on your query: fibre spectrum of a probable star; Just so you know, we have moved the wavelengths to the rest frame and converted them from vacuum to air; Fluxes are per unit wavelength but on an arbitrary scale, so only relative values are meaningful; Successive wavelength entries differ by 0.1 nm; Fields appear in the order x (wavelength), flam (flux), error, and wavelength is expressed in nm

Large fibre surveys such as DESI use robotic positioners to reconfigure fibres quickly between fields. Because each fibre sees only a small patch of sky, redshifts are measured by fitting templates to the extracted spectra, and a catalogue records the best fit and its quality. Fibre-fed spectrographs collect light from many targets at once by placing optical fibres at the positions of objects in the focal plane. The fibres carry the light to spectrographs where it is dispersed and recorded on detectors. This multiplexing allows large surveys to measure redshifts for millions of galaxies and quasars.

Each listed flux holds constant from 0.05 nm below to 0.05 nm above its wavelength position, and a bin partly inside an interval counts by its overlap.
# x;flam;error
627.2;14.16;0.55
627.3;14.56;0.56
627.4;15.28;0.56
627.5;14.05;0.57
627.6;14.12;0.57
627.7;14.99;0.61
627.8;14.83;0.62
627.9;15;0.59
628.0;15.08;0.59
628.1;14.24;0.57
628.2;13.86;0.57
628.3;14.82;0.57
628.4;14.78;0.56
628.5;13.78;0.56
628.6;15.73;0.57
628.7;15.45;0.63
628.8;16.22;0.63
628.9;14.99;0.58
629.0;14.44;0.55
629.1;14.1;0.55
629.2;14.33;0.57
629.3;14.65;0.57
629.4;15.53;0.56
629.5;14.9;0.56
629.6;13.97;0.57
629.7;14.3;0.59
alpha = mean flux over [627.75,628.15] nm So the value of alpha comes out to 14.8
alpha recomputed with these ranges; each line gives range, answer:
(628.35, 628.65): 14.8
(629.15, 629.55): 14.9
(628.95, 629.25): 14.3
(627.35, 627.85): 14.7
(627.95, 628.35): 14.5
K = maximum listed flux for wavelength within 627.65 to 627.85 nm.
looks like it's 14.99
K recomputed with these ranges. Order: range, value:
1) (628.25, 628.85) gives 16.22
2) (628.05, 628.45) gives 14.82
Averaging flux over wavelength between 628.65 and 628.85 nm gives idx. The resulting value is 15.8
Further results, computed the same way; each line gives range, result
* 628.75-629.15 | 14.9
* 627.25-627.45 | 14.9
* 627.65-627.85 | 14.9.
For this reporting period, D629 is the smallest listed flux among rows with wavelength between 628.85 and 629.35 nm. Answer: 14.1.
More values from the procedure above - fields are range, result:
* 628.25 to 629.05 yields 13.78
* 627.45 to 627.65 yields 14.05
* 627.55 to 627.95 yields 14.12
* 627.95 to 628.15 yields 14.24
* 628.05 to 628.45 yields 13.86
